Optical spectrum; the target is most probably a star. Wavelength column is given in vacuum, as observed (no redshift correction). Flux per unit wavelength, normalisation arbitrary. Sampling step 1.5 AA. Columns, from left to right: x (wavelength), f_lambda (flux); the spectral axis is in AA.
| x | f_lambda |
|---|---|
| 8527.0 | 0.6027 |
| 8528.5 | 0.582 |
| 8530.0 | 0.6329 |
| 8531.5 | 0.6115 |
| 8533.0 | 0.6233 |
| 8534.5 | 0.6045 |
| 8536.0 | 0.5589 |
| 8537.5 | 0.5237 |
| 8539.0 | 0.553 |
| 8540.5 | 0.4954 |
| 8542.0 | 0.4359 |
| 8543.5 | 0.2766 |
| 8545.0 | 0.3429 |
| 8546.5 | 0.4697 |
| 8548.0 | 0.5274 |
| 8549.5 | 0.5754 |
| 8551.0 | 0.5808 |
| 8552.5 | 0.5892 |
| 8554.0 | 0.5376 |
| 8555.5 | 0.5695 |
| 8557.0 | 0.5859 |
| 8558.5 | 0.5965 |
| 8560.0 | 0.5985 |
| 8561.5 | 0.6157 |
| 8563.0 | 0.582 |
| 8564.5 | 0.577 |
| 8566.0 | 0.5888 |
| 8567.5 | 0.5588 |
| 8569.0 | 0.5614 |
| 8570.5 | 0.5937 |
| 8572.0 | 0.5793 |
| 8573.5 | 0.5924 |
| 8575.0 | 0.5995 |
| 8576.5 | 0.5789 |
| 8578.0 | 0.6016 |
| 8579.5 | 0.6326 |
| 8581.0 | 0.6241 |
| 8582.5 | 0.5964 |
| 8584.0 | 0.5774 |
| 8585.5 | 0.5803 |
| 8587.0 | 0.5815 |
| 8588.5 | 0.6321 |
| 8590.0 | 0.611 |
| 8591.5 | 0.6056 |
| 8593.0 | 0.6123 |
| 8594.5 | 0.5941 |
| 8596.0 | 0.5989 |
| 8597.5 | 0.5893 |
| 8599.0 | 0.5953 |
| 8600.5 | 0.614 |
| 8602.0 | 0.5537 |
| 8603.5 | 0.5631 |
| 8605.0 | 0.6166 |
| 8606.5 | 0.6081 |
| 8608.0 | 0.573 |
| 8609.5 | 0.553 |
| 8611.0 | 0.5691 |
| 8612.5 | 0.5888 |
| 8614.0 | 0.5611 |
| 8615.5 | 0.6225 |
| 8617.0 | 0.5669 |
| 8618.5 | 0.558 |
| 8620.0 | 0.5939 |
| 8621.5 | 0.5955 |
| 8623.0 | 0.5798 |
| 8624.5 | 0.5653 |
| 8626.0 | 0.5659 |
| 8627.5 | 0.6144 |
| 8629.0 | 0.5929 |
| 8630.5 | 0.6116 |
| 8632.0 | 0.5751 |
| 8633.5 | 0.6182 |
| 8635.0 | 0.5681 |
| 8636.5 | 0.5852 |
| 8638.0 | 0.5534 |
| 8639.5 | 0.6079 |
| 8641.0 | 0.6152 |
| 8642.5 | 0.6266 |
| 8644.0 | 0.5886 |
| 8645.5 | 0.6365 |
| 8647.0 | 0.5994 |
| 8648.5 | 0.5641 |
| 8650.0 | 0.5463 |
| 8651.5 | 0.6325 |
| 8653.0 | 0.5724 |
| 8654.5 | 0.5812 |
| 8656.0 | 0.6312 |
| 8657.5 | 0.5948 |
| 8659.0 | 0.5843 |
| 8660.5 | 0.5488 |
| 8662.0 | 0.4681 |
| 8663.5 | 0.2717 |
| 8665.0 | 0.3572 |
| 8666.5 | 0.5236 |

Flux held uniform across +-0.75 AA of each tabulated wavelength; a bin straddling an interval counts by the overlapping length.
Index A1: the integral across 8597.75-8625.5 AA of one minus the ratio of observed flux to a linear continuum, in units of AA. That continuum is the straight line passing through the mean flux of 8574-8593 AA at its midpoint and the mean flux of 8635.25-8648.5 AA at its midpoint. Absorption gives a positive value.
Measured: 0.8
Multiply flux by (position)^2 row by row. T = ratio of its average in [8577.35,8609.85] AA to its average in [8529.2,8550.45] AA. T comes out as 1.17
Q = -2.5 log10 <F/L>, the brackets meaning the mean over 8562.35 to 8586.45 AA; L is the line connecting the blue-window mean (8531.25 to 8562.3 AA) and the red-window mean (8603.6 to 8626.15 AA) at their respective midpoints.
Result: -0.07 mag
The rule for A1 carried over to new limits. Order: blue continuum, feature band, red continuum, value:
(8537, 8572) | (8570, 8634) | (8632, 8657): -2.72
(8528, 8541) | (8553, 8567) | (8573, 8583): 0.24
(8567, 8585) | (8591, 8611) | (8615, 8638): -0.02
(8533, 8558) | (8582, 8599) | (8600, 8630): -1.15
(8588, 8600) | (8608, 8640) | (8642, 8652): 0.95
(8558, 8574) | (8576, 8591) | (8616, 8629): -0.46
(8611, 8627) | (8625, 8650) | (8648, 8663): -0.87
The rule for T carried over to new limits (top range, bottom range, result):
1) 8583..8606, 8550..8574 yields 1.03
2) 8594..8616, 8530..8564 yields 1.10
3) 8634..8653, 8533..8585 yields 1.09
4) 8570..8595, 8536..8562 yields 1.16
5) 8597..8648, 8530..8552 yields 1.16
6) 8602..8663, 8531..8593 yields 1.05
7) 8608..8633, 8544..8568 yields 1.07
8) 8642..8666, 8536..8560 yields 1.09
